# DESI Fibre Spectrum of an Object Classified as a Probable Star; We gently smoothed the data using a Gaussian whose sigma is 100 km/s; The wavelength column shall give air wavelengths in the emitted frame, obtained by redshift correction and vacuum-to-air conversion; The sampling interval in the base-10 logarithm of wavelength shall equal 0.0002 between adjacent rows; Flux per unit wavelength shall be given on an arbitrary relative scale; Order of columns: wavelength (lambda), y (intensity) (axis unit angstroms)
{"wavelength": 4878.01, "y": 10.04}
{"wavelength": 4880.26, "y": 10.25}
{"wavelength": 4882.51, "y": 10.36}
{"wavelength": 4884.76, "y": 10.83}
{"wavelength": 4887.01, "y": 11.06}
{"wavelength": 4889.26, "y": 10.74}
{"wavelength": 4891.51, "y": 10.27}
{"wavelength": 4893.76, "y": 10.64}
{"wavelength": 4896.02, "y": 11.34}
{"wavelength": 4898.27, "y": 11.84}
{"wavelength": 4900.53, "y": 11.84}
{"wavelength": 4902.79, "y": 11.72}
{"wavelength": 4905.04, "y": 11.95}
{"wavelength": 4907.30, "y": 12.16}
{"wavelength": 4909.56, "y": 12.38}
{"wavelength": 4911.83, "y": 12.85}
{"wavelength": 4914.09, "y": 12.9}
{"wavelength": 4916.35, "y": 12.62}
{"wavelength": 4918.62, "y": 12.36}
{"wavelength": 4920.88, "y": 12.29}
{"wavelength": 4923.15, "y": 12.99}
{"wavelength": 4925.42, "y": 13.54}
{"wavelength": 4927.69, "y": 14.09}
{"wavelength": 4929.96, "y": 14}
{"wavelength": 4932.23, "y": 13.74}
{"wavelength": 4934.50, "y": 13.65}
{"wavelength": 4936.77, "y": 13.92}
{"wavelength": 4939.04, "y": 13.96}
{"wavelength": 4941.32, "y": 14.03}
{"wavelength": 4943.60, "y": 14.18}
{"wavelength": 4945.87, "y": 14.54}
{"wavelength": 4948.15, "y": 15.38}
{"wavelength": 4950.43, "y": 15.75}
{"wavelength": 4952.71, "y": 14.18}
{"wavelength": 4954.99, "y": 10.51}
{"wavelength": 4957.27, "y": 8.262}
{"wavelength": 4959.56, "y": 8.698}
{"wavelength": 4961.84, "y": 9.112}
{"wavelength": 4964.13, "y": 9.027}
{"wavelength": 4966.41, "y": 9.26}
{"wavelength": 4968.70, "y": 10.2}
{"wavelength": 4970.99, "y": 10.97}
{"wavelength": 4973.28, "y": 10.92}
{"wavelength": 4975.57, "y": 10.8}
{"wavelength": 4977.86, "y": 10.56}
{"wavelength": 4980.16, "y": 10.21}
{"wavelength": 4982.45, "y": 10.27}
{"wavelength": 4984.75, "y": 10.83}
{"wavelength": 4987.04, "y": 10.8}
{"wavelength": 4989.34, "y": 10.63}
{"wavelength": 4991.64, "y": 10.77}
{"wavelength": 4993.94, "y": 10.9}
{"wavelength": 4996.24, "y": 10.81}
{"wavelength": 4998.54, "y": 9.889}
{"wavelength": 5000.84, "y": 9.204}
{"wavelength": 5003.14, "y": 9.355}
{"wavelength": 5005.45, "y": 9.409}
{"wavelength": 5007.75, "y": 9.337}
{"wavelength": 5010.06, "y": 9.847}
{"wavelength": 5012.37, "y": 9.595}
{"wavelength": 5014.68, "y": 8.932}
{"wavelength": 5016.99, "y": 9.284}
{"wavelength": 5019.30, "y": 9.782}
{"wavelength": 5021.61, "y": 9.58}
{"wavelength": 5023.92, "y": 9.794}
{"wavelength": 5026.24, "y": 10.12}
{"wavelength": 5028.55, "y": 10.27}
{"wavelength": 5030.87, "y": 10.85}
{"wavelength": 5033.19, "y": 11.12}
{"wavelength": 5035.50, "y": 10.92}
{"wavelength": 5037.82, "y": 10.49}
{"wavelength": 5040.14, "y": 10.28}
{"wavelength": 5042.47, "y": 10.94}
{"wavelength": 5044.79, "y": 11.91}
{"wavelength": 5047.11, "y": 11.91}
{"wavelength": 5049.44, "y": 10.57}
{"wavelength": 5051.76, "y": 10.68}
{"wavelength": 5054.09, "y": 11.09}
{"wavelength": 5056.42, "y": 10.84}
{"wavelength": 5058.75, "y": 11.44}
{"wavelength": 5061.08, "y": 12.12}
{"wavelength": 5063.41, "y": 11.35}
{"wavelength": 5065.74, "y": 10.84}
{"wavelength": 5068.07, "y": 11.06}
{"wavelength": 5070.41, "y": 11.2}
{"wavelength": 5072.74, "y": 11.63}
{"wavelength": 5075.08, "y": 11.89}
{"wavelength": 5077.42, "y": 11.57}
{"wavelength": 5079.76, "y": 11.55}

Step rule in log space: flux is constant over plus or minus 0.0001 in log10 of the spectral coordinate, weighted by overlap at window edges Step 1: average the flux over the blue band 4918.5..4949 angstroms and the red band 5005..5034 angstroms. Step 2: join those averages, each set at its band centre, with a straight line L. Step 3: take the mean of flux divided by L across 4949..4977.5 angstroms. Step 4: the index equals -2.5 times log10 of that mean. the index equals 0.17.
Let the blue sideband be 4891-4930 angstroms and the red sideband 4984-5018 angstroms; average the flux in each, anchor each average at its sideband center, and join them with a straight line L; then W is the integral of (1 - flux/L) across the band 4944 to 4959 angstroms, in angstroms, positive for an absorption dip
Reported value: -2.3 angstroms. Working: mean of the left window 12.3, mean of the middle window 13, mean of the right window 9.96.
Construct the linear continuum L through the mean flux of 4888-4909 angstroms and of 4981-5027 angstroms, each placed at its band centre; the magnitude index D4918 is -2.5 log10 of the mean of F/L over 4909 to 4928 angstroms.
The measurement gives -0.155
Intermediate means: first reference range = 11.4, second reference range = 9.96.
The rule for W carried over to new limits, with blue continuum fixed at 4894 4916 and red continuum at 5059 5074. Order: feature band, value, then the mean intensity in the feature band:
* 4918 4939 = -2.6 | 13.5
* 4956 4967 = 2.7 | 8.87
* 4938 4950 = -2.6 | 14.5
